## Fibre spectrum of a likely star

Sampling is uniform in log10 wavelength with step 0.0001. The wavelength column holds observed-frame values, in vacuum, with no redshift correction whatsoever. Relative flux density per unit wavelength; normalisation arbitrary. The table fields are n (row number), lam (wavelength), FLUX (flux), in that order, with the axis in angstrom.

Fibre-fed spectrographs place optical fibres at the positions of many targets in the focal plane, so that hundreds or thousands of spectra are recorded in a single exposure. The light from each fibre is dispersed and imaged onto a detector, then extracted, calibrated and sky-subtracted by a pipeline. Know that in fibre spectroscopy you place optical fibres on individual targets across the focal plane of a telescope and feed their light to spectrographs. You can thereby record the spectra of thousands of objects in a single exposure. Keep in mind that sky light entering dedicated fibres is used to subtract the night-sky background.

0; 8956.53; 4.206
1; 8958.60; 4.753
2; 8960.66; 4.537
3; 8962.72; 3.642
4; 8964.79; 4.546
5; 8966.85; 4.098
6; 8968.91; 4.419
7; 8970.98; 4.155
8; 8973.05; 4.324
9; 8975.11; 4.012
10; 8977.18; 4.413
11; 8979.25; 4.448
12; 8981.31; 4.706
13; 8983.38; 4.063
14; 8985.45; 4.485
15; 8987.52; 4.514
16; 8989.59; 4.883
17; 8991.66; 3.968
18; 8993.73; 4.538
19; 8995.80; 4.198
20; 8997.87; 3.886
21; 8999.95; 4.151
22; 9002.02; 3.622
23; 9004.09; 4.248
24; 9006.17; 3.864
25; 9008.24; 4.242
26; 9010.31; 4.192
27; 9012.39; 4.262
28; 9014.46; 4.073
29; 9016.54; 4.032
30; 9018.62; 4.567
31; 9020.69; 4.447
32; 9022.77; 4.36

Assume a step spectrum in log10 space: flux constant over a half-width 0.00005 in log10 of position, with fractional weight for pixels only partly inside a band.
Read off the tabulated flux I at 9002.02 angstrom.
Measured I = 3.622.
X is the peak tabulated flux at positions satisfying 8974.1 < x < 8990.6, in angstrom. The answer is 4.883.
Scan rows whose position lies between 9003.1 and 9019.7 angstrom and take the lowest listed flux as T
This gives 3.864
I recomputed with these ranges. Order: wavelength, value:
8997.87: 3.886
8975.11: 4.012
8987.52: 4.514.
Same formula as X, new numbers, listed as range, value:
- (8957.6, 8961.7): 4.753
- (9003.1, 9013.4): 4.262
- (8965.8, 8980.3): 4.448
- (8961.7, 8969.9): 4.546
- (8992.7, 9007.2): 4.538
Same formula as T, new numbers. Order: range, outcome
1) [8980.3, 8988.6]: 4.063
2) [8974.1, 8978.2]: 4.012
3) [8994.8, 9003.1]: 3.622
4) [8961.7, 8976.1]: 3.642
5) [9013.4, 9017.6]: 4.032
